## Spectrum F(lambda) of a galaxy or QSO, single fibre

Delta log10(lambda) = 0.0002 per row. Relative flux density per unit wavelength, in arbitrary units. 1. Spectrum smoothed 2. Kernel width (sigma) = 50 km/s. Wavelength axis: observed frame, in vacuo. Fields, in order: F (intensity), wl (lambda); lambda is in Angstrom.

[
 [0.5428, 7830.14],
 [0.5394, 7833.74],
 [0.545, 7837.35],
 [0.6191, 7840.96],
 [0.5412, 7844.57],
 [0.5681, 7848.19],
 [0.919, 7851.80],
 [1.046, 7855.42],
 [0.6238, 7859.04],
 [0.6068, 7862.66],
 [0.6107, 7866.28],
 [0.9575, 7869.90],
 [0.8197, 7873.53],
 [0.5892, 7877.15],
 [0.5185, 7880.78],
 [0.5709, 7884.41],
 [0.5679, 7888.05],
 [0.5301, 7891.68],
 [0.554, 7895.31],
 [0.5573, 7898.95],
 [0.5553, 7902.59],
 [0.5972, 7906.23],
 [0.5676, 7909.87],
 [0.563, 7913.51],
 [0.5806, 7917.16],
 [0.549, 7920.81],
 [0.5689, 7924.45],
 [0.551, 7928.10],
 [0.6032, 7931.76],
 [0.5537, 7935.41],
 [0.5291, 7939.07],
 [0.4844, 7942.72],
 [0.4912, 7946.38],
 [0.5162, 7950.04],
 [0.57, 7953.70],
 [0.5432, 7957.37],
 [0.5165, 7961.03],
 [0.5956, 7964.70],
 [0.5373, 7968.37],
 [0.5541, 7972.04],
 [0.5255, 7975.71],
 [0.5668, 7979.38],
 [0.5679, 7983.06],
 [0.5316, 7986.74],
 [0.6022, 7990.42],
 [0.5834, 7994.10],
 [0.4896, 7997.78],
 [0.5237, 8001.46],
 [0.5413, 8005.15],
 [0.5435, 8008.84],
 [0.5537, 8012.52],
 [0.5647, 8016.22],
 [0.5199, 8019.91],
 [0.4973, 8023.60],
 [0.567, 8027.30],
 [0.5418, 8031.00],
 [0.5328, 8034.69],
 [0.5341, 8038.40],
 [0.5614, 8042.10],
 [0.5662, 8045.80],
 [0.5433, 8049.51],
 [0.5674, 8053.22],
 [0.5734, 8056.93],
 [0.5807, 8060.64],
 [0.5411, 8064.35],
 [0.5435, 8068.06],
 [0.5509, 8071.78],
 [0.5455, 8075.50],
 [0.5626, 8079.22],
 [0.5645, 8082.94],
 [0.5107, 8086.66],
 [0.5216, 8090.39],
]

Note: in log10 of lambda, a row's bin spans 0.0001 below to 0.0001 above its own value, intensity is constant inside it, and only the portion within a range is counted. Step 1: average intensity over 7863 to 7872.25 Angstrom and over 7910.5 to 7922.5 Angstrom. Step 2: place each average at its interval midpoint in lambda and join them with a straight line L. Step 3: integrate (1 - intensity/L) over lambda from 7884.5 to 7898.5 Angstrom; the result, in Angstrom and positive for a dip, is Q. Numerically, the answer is 2.3 Angstrom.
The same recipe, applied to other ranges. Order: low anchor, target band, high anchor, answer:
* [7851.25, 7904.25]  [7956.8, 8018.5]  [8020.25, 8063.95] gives 4.0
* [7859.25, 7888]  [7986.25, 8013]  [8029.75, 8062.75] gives 1.7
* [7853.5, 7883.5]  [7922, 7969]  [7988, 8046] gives 6.3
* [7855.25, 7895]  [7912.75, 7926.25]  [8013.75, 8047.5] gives 1.3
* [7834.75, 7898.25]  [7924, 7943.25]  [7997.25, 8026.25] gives 1.5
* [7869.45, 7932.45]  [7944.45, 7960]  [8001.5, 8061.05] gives 1.2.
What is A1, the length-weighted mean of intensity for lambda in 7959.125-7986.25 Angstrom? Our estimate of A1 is 0.551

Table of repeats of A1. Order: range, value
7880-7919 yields 0.561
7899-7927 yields 0.568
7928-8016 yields 0.545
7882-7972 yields 0.552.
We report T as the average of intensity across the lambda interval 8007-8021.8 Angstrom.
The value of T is 0.546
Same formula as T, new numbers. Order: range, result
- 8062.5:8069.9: 0.543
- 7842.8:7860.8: 0.74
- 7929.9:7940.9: 0.562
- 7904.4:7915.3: 0.576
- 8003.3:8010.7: 0.543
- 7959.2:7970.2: 0.55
